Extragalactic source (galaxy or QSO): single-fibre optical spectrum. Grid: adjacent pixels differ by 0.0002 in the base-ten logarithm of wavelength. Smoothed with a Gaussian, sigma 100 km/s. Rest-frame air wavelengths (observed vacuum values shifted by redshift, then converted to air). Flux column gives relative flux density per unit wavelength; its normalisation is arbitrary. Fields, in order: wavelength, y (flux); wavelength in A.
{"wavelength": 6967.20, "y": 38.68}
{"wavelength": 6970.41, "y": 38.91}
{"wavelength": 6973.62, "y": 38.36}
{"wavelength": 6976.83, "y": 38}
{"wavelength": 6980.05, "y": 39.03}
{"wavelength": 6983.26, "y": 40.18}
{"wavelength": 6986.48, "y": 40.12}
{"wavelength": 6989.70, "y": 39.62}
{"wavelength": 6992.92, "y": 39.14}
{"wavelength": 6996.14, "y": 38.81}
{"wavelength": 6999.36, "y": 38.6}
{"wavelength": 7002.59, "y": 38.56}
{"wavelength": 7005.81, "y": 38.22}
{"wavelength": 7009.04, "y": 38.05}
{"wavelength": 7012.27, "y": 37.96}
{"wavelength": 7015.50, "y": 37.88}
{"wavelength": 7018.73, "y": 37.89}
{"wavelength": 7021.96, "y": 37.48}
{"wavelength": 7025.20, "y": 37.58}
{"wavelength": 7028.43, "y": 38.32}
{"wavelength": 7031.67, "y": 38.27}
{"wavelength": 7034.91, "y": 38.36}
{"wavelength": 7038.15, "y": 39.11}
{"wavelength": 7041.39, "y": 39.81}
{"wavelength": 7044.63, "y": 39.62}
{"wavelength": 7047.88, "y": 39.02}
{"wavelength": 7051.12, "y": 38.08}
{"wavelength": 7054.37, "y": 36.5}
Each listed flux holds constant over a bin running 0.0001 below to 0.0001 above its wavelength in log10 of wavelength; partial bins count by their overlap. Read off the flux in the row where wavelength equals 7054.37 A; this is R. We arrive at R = 36.5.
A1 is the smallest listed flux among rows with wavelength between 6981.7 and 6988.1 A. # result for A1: 40.12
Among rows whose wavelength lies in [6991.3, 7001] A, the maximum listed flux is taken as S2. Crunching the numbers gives 39.14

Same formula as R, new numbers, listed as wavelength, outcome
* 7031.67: 38.27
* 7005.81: 38.22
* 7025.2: 37.58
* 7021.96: 37.48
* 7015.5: 37.88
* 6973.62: 38.36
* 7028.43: 38.32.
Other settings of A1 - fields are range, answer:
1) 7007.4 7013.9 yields 37.96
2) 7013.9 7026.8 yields 37.48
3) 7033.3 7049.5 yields 38.36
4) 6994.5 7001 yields 38.6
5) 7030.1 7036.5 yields 38.27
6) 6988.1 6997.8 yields 38.81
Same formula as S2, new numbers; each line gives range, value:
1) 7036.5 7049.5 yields 39.81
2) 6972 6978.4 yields 38.36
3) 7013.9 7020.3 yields 37.89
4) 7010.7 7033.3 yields 38.32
